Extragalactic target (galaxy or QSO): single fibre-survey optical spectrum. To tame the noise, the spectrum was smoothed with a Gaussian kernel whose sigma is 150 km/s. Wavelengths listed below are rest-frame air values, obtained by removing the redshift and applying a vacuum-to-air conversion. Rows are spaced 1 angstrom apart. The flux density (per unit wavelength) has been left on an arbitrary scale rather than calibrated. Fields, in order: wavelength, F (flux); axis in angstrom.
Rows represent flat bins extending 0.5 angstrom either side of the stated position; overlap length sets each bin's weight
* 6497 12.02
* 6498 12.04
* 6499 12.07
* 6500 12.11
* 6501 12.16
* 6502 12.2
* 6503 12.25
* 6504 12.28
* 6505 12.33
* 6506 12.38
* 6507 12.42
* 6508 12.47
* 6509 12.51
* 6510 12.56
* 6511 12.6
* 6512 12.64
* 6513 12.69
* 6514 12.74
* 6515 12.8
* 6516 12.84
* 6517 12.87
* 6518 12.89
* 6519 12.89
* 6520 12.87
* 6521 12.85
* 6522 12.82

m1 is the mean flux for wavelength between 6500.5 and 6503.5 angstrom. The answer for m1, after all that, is 12.2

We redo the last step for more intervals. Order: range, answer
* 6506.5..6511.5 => 12.5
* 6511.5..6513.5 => 12.7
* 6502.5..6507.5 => 12.3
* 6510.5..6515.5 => 12.7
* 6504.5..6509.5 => 12.4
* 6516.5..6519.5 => 12.9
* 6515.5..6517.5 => 12.9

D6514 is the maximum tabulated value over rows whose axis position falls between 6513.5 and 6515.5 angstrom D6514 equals 12.8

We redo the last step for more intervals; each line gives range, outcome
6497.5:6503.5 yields 12.25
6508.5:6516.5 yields 12.84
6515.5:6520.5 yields 12.89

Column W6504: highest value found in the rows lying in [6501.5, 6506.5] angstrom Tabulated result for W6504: 12.38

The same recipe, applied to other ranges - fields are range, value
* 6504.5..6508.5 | 12.47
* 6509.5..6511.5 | 12.6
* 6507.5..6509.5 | 12.51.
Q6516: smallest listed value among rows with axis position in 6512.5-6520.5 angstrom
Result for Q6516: 12.69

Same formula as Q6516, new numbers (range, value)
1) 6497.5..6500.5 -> 12.04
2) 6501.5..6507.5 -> 12.2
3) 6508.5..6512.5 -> 12.51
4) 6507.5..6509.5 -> 12.47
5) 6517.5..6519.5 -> 12.89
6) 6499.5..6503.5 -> 12.11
